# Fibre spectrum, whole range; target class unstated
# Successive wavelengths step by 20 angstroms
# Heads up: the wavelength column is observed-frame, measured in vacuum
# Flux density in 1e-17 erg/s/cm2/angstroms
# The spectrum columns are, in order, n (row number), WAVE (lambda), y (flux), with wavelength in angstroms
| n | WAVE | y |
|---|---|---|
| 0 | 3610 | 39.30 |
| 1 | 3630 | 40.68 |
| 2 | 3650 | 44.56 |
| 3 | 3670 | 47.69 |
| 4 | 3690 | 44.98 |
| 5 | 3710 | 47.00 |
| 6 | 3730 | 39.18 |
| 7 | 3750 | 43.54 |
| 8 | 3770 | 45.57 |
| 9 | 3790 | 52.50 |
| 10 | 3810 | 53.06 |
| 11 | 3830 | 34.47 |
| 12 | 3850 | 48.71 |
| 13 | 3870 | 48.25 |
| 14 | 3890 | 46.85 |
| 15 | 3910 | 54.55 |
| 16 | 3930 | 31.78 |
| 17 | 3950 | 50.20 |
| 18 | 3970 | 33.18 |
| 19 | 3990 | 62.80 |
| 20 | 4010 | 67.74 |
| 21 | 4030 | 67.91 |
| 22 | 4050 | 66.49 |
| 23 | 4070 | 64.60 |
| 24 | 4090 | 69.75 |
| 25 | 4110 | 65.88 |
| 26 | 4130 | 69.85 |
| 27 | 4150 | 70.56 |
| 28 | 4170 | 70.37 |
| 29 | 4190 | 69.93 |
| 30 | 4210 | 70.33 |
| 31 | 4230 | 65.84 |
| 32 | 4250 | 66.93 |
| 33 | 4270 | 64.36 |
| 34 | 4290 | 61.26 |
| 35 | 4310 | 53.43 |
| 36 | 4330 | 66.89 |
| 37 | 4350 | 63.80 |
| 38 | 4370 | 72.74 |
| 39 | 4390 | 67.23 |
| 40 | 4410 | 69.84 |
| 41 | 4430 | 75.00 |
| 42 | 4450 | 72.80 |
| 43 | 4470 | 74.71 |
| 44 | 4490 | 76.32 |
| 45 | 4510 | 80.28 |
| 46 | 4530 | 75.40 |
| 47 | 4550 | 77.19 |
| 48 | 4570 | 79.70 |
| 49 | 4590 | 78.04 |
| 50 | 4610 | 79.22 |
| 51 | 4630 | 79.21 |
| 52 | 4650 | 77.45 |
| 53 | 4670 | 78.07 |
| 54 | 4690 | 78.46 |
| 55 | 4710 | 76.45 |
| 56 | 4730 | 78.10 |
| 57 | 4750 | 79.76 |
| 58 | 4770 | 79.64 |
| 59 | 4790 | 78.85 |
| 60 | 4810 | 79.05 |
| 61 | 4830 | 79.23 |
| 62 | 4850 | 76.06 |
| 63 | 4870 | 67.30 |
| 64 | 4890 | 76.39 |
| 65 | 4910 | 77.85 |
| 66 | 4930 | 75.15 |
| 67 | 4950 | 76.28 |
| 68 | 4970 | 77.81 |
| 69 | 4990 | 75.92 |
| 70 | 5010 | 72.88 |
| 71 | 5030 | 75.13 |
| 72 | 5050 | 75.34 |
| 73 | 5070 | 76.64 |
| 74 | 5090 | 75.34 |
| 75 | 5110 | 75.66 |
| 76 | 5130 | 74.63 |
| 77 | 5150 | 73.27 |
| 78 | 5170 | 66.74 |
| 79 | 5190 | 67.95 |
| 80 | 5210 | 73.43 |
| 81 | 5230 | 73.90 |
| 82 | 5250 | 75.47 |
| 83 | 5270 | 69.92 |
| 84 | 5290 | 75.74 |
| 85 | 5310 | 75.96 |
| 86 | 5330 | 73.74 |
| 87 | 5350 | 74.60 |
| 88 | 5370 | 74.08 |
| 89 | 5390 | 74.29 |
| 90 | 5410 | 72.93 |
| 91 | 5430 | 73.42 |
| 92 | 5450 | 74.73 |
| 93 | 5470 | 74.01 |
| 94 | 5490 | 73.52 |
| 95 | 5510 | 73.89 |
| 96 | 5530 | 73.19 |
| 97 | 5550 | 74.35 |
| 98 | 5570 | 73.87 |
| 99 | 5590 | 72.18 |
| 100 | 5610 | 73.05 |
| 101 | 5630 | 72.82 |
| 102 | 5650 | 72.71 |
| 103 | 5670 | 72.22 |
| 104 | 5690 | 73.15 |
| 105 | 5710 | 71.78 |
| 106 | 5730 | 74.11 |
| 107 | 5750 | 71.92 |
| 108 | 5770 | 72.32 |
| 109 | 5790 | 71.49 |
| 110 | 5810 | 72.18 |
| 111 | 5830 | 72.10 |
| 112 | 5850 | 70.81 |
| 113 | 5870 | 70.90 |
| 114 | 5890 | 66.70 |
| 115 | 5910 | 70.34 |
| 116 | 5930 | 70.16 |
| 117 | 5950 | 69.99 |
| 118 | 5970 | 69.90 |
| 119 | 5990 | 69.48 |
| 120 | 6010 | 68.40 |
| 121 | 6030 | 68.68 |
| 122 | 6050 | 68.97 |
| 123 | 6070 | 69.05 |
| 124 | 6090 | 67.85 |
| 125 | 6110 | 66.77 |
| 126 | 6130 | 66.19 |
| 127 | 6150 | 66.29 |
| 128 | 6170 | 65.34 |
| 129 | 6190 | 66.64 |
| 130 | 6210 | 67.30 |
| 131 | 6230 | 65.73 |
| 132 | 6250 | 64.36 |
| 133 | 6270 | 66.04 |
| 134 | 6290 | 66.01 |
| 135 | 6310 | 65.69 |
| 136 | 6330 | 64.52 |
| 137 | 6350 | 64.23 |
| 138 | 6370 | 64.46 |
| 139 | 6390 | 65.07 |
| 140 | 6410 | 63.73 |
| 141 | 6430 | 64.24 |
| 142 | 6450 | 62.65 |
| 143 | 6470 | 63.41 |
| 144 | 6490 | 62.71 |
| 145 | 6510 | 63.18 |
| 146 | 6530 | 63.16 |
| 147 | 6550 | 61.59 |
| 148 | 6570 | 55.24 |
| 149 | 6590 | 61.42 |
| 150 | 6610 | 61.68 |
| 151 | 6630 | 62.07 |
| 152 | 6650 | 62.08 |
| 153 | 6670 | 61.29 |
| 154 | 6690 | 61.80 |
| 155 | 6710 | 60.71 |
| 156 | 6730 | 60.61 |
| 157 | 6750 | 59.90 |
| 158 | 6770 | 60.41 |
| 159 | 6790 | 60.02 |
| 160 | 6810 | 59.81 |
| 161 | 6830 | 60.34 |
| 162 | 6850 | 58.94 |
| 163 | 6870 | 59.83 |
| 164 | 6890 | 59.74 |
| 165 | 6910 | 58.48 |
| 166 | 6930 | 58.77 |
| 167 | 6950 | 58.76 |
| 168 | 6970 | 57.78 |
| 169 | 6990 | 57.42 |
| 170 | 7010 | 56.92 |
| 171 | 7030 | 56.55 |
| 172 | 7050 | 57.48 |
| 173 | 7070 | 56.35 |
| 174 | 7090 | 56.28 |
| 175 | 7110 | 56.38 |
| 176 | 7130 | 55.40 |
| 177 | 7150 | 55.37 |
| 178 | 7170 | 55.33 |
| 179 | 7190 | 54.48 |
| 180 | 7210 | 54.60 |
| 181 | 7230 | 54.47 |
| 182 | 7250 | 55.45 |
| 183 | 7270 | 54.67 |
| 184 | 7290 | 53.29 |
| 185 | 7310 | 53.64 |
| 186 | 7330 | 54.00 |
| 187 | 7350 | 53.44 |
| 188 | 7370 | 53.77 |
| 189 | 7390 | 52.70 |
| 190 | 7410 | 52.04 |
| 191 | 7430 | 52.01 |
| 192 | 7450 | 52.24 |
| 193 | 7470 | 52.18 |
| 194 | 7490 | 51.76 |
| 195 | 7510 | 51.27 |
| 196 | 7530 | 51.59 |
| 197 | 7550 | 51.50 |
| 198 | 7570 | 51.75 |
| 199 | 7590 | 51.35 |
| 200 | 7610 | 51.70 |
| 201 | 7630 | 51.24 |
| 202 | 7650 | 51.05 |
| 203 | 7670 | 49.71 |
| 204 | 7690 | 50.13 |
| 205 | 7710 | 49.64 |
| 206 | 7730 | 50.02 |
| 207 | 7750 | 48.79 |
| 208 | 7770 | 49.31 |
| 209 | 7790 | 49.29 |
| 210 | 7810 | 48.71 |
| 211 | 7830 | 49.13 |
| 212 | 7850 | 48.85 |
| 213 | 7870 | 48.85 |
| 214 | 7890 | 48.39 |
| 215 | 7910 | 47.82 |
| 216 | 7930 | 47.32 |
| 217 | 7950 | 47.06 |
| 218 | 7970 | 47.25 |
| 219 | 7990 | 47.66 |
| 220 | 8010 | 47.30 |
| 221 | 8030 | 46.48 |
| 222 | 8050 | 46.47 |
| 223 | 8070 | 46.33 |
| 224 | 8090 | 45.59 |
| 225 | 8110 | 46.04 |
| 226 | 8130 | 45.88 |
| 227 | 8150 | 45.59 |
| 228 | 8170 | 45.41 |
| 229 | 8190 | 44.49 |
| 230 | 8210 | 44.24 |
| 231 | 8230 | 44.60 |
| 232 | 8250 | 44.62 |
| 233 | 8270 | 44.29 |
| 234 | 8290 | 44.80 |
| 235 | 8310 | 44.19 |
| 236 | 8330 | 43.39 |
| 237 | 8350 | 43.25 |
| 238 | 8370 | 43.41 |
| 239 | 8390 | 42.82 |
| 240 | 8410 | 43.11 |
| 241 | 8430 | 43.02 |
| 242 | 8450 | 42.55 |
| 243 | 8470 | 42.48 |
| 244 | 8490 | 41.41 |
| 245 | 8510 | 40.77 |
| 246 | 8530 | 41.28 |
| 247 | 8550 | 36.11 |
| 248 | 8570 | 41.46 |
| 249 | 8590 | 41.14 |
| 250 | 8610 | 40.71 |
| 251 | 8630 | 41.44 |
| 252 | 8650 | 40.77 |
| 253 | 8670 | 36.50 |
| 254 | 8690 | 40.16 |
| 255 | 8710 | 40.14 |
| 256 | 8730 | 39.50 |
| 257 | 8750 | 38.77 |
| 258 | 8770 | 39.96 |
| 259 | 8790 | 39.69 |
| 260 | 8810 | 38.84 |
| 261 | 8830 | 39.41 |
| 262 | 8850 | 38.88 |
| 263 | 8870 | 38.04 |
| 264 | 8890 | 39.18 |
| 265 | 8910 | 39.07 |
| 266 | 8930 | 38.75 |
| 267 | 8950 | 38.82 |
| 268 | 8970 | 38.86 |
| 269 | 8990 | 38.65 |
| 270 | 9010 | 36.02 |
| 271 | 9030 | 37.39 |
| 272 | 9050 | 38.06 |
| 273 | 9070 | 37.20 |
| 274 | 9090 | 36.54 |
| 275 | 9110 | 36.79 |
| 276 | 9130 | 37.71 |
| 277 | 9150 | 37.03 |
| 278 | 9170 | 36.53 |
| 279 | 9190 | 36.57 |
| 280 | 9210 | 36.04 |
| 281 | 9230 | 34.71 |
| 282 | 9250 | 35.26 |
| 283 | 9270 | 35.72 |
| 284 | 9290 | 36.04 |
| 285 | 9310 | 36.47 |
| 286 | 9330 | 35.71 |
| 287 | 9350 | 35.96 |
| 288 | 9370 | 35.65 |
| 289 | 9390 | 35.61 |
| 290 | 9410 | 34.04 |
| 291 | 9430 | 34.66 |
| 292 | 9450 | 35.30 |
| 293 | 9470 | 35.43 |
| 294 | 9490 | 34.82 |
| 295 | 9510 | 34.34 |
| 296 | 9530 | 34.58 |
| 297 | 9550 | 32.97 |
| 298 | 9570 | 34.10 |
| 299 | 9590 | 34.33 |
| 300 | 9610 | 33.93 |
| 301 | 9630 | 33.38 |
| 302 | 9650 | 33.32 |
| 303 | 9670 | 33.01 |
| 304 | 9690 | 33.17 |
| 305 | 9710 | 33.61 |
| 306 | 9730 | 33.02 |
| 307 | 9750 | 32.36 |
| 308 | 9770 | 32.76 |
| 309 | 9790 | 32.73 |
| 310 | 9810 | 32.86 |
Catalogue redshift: 0.00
